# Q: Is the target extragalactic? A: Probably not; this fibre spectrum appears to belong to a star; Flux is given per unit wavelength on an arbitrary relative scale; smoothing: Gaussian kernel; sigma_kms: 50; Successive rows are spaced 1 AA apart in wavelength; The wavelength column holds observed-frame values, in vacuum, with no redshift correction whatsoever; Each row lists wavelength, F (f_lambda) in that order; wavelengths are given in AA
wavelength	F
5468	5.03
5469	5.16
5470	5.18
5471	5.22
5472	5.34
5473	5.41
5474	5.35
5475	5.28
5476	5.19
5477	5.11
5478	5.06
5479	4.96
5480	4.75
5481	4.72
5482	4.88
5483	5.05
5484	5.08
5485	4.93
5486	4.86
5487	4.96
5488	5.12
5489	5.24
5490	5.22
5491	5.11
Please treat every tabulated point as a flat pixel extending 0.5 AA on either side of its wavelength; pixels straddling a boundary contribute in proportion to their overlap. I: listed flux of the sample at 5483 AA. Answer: 5.05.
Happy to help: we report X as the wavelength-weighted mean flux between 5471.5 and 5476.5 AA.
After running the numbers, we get 5.31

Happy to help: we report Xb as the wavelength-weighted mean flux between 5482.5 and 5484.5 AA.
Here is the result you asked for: 5.06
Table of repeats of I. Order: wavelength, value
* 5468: 5.03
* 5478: 5.06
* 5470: 5.18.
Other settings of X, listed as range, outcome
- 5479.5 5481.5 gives 4.73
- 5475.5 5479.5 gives 5.08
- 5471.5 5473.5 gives 5.38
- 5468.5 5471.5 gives 5.19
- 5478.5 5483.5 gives 4.87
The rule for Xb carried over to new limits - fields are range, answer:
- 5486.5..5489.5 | 5.11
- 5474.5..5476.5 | 5.24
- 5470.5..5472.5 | 5.28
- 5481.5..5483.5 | 4.96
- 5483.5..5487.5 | 4.96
